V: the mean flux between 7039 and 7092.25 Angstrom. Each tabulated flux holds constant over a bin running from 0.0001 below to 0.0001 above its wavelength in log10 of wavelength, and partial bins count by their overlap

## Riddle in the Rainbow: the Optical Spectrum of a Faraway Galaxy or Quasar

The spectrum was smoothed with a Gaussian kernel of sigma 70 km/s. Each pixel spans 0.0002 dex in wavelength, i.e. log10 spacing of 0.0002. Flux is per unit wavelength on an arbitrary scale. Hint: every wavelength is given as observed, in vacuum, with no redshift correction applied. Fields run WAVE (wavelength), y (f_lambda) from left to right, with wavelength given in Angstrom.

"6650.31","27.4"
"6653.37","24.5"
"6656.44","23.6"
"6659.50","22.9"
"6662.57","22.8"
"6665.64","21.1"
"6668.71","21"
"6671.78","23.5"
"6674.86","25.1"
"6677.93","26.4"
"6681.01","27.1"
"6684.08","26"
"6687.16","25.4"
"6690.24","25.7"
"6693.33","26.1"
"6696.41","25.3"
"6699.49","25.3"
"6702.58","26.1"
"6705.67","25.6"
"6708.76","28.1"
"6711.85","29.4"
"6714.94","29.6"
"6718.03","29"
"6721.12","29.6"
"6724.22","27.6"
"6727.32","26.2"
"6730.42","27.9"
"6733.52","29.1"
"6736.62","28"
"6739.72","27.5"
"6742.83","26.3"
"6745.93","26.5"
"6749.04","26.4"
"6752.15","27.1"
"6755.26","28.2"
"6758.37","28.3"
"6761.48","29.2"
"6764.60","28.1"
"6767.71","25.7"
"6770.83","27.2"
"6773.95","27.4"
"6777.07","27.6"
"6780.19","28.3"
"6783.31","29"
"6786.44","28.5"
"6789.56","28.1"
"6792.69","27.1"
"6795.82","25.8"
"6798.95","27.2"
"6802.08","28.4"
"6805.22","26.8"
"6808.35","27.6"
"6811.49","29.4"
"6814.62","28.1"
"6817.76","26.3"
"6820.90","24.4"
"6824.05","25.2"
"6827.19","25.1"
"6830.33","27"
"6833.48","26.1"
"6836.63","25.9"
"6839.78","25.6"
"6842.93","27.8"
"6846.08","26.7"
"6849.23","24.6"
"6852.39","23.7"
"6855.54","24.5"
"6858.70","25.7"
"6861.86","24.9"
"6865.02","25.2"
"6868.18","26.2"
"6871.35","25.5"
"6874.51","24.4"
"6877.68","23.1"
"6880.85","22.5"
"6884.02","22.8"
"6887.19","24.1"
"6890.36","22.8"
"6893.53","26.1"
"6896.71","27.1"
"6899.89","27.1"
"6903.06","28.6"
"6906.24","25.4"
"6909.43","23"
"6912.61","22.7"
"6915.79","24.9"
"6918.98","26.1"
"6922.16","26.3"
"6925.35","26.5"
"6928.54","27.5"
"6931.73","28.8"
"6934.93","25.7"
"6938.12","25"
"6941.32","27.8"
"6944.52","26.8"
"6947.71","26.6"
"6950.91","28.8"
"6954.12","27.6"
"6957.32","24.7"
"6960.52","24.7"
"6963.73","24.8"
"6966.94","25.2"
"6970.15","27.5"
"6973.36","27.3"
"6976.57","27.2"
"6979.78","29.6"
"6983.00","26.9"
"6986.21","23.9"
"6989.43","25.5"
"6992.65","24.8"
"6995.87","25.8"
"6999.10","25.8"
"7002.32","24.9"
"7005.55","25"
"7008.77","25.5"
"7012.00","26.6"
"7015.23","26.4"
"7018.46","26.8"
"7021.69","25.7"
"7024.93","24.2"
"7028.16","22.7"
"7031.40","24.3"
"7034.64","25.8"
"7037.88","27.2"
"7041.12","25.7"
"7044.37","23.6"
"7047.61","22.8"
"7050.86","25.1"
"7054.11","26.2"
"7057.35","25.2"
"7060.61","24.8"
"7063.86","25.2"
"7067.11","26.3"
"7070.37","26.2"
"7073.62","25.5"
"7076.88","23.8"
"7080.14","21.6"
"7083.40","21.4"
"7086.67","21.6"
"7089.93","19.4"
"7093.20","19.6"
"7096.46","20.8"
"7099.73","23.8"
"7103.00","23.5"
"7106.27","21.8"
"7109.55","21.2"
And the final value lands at 24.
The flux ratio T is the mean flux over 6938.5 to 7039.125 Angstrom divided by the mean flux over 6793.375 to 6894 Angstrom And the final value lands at 1.0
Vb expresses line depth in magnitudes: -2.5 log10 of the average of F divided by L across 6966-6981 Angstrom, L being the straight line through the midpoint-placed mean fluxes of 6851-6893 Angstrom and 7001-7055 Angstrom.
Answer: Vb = -0.10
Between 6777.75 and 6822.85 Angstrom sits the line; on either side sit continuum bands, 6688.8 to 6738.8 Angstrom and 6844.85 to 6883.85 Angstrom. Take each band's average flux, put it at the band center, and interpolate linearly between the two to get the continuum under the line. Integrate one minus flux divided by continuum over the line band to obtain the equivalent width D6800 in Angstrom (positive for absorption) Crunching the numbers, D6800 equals -2.87 Angstrom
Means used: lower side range 27.4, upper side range 24.7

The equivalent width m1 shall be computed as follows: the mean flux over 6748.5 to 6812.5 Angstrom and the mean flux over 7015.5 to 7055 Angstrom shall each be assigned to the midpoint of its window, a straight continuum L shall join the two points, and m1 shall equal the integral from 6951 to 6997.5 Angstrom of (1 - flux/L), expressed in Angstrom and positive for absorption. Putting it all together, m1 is -1.0 Angstrom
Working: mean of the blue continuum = 27.7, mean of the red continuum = 25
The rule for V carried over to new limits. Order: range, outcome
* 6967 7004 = 26.2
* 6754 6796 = 27.8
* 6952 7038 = 25.8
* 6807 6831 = 26.6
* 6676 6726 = 27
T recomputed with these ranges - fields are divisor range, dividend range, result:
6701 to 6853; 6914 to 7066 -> 0.95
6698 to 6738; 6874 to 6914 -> 0.88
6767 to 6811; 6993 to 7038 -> 0.92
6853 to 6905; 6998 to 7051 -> 1.01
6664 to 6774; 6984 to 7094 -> 0.92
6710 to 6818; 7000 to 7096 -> 0.88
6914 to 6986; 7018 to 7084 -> 0.93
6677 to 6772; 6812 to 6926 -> 0.93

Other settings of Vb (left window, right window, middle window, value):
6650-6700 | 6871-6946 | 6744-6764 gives -0.11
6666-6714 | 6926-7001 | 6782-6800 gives -0.07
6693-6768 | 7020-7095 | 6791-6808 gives -0.01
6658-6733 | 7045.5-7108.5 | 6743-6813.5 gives -0.09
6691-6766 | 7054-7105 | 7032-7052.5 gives -0.05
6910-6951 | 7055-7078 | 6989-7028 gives 0.01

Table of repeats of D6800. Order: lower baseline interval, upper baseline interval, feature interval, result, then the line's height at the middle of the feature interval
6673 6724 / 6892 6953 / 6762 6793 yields -1.3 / 26.7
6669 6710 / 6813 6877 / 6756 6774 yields -1.4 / 25.6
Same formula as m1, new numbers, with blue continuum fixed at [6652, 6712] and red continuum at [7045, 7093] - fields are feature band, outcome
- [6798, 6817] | -2.55 Angstrom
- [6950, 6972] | -1.82 Angstrom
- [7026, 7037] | -0.25 Angstrom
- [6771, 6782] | -1.36 Angstrom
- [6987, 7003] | -0.86 Angstrom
